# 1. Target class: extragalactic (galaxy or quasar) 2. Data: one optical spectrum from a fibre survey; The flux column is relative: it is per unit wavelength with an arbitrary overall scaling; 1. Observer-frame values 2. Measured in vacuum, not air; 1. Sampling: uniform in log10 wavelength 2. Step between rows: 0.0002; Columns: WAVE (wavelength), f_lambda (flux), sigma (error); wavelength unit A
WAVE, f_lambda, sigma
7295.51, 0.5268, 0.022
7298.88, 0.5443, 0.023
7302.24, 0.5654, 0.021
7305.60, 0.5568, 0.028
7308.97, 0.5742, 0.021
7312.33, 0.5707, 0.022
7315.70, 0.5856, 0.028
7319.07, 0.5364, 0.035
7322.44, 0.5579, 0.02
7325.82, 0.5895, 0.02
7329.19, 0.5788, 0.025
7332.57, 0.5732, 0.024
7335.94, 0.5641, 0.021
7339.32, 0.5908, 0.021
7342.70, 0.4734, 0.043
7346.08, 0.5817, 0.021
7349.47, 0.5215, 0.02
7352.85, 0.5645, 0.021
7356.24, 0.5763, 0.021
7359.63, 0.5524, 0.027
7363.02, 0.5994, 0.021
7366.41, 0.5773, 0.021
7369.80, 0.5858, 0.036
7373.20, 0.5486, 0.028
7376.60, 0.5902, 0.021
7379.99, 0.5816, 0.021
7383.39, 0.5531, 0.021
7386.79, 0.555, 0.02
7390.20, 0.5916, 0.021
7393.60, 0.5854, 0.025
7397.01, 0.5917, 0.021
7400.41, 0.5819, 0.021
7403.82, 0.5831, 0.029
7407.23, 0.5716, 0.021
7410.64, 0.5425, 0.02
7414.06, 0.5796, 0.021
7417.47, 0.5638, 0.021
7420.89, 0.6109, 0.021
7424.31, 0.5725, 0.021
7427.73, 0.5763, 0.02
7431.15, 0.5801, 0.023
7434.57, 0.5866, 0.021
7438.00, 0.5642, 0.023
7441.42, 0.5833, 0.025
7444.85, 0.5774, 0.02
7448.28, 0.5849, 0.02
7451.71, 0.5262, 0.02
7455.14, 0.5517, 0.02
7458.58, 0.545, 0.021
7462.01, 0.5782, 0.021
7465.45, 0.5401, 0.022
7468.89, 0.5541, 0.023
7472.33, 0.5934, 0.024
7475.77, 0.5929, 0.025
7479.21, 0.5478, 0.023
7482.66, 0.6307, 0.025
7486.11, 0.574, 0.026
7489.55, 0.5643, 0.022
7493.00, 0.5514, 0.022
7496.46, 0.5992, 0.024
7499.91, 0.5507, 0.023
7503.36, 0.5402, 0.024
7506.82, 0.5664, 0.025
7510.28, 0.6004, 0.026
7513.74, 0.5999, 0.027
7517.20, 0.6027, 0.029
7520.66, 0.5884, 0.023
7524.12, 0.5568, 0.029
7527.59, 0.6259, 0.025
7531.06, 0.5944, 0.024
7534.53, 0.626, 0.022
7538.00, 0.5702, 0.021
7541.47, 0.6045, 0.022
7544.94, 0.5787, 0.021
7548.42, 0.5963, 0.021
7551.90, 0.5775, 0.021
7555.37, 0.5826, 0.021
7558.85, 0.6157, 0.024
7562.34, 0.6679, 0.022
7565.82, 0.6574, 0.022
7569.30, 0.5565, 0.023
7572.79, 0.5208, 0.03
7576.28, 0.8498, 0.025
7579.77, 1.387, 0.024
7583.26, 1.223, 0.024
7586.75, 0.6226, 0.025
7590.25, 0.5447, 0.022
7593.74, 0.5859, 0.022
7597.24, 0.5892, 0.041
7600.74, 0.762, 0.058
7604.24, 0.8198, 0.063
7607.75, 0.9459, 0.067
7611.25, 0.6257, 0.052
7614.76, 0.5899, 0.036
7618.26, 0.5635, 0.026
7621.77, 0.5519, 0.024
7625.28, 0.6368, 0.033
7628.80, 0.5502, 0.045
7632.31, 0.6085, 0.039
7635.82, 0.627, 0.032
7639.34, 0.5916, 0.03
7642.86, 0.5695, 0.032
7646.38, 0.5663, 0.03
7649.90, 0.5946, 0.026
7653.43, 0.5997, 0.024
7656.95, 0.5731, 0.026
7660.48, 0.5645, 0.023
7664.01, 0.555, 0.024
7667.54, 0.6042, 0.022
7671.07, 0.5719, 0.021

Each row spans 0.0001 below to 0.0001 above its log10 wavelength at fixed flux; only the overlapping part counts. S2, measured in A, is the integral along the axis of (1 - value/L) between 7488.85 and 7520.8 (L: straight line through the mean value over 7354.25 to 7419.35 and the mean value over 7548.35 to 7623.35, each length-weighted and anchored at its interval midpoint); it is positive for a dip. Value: 3.7 A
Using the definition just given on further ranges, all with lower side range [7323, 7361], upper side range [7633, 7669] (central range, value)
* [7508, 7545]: -1.3 A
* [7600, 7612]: -4.6 A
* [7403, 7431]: -0.4 A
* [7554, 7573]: -0.9 A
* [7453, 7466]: 0.4 A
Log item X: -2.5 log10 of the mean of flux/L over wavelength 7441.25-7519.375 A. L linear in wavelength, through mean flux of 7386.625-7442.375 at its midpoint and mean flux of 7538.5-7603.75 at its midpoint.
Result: 0.10 mag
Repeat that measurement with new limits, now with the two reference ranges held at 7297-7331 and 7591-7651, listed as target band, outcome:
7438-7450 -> 0.027 mag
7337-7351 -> 0.057 mag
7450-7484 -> 0.063 mag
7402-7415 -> 0.034 mag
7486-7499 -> 0.063 mag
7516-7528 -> 0.039 mag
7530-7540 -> 0.030 mag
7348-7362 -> 0.035 mag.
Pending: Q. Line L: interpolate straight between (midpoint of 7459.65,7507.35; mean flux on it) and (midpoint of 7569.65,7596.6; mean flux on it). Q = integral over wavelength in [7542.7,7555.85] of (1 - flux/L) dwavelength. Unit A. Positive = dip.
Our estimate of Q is 2.5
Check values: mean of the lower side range 0.57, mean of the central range 0.585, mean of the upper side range 0.796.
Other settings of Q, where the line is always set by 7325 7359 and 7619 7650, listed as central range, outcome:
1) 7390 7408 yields -0.6 A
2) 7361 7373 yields -0.4 A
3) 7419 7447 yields -0.6 A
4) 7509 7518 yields -0.4 A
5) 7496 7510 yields 0.3 A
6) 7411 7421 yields -0.1 A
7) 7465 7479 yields 0.0 A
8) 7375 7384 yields -0.2 A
